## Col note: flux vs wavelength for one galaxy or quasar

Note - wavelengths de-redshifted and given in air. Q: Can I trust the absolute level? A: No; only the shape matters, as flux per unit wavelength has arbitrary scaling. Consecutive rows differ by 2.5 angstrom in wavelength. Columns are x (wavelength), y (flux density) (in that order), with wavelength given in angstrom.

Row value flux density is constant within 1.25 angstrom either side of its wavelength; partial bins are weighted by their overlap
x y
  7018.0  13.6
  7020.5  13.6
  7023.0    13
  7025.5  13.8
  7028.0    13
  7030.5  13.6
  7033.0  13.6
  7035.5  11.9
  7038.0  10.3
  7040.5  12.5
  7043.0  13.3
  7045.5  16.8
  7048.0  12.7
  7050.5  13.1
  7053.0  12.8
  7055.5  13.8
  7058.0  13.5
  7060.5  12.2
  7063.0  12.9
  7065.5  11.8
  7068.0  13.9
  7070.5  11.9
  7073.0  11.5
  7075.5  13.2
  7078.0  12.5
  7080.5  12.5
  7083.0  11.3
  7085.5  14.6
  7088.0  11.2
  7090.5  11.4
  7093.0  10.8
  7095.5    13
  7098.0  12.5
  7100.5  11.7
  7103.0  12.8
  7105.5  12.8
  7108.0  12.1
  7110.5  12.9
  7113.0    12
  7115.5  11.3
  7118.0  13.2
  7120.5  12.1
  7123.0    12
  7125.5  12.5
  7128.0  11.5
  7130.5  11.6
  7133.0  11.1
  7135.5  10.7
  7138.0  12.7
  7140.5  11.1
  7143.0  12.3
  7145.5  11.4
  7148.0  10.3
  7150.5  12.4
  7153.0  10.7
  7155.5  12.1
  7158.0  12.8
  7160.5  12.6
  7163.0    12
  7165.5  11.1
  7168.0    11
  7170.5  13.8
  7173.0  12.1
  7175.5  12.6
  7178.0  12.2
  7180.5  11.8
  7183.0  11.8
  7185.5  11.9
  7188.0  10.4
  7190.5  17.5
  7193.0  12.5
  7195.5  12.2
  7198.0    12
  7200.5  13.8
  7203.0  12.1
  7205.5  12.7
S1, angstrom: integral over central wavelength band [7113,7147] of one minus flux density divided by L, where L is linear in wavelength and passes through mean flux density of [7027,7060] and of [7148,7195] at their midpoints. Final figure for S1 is 1.97 angstrom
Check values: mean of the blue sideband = 13.1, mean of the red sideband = 12.2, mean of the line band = 11.8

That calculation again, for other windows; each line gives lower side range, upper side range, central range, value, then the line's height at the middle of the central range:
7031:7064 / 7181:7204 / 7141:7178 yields 2.4 angstrom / 12.8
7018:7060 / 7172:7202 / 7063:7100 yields 2.0 angstrom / 13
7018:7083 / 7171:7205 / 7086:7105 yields 1.1 angstrom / 12.8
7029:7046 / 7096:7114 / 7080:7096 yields 0.7 angstrom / 12.6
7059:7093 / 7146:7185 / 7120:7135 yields 0.5 angstrom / 12.1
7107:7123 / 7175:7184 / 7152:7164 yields 0.1 angstrom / 12.1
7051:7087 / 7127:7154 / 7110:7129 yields -0.6 angstrom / 11.8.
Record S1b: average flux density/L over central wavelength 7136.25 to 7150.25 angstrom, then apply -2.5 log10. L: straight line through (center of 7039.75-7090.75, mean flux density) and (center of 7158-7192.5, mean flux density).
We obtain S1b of 0.08 mag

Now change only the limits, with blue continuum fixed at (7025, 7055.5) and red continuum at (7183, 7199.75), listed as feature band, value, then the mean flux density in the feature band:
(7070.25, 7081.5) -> 0.06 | 12.4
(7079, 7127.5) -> 0.06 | 12.2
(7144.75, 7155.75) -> 0.14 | 11.3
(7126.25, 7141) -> 0.12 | 11.5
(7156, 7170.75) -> 0.06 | 12.1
